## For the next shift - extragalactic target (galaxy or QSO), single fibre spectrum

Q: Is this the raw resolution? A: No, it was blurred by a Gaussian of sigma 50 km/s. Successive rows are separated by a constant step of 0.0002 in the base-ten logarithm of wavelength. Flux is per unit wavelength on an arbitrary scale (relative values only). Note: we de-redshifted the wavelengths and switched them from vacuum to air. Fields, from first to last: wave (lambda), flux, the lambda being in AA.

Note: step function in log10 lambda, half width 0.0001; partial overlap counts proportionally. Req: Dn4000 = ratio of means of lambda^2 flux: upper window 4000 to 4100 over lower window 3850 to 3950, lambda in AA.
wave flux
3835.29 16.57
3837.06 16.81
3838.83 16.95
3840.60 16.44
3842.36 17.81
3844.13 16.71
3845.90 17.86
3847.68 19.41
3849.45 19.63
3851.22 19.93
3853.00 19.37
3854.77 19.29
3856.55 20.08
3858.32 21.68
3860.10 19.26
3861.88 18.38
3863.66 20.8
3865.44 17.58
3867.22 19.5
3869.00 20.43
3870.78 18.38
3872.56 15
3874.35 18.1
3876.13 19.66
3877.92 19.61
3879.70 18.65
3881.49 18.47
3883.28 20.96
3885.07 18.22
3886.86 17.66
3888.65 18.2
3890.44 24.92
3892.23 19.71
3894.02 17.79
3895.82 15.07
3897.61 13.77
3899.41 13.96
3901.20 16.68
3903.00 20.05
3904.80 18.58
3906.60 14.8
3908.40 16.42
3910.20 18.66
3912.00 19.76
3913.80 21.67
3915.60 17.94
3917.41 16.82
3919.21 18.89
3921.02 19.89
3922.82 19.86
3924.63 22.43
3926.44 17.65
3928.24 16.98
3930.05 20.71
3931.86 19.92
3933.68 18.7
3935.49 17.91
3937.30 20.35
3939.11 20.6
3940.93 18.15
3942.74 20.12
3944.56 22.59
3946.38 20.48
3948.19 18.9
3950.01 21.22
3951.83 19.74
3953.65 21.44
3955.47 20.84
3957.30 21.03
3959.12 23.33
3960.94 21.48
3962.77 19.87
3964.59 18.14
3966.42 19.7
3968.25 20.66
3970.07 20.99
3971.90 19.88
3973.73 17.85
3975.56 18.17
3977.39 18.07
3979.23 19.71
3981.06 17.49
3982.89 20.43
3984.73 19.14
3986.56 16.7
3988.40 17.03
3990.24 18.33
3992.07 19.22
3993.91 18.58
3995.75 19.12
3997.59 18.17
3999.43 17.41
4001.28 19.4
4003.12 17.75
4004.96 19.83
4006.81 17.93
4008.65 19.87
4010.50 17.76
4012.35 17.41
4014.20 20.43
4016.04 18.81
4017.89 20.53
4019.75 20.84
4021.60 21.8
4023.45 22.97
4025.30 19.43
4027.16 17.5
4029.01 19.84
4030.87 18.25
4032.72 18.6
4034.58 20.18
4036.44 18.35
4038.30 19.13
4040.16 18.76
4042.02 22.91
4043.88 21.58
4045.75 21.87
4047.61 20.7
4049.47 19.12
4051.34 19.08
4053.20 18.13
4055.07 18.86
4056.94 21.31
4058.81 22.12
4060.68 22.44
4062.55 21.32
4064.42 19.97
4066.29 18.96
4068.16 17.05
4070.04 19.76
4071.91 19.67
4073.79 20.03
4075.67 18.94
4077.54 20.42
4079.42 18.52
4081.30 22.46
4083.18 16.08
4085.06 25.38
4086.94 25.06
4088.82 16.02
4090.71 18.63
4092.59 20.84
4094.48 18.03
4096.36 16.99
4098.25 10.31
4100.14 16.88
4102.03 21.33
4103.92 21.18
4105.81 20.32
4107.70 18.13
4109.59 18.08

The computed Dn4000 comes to 1.1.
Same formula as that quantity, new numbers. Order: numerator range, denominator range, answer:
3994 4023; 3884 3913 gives 1.14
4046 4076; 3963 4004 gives 1.10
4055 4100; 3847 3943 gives 1.14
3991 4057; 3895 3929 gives 1.15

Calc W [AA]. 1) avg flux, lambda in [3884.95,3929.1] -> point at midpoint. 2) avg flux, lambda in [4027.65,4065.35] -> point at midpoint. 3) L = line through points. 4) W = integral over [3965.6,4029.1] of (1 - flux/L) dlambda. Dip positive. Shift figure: 1.15 AA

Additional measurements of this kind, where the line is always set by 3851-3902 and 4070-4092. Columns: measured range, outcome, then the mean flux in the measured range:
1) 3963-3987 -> 0.4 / 19.1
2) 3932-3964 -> -2.0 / 20.4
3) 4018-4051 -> -0.5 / 20.1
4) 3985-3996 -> 0.7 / 18.2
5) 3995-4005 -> 0.5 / 18.5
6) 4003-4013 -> 0.6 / 18.5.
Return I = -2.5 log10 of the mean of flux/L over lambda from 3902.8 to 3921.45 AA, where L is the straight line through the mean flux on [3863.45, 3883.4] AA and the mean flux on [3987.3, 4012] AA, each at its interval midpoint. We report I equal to 0.02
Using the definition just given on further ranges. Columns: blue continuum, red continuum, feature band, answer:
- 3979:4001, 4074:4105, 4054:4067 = -0.09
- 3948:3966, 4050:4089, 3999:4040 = 0.06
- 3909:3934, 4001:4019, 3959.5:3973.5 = -0.06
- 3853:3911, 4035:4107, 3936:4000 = -0.03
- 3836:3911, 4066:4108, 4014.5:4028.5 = -0.07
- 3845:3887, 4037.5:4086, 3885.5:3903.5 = 0.09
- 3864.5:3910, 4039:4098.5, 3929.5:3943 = -0.05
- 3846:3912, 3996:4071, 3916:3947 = -0.03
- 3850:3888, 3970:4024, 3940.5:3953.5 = -0.07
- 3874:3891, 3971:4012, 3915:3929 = 0.01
